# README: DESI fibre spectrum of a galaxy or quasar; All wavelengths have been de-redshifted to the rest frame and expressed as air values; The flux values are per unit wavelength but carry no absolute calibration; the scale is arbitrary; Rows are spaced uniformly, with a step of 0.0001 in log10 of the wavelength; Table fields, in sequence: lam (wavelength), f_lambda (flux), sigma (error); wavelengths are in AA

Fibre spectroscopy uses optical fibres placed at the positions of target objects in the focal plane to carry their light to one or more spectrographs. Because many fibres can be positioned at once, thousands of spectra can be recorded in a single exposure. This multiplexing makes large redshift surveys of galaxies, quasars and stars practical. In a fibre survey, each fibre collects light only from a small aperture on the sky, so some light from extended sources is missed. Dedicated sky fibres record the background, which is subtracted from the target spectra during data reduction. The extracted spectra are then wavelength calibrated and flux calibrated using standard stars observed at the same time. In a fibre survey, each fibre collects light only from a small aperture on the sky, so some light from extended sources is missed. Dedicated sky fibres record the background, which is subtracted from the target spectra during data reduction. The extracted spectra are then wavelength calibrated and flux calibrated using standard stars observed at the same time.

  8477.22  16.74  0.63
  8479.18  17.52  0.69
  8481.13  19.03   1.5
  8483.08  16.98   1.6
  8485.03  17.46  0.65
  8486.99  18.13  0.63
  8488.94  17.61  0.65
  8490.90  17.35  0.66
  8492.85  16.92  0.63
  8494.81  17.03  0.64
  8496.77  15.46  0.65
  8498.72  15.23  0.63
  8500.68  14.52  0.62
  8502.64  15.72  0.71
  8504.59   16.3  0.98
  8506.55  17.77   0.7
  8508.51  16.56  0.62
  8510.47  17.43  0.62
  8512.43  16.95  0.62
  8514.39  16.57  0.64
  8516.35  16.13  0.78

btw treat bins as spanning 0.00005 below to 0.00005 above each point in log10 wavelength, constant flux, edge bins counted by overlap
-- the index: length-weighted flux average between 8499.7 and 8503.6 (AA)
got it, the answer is 15.1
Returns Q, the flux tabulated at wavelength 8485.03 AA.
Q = 17.46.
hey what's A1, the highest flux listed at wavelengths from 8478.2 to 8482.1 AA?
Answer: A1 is 19.03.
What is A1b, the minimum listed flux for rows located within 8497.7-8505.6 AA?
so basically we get 14.52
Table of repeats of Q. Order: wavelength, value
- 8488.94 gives 17.61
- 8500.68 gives 14.52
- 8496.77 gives 15.46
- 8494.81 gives 17.03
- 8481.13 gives 19.03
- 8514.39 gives 16.57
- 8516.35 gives 16.13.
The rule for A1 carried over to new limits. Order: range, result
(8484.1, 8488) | 18.13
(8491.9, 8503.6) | 17.03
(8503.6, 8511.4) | 17.77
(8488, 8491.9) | 17.61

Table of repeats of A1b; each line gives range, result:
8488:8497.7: 15.46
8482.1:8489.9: 16.98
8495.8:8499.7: 15.23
